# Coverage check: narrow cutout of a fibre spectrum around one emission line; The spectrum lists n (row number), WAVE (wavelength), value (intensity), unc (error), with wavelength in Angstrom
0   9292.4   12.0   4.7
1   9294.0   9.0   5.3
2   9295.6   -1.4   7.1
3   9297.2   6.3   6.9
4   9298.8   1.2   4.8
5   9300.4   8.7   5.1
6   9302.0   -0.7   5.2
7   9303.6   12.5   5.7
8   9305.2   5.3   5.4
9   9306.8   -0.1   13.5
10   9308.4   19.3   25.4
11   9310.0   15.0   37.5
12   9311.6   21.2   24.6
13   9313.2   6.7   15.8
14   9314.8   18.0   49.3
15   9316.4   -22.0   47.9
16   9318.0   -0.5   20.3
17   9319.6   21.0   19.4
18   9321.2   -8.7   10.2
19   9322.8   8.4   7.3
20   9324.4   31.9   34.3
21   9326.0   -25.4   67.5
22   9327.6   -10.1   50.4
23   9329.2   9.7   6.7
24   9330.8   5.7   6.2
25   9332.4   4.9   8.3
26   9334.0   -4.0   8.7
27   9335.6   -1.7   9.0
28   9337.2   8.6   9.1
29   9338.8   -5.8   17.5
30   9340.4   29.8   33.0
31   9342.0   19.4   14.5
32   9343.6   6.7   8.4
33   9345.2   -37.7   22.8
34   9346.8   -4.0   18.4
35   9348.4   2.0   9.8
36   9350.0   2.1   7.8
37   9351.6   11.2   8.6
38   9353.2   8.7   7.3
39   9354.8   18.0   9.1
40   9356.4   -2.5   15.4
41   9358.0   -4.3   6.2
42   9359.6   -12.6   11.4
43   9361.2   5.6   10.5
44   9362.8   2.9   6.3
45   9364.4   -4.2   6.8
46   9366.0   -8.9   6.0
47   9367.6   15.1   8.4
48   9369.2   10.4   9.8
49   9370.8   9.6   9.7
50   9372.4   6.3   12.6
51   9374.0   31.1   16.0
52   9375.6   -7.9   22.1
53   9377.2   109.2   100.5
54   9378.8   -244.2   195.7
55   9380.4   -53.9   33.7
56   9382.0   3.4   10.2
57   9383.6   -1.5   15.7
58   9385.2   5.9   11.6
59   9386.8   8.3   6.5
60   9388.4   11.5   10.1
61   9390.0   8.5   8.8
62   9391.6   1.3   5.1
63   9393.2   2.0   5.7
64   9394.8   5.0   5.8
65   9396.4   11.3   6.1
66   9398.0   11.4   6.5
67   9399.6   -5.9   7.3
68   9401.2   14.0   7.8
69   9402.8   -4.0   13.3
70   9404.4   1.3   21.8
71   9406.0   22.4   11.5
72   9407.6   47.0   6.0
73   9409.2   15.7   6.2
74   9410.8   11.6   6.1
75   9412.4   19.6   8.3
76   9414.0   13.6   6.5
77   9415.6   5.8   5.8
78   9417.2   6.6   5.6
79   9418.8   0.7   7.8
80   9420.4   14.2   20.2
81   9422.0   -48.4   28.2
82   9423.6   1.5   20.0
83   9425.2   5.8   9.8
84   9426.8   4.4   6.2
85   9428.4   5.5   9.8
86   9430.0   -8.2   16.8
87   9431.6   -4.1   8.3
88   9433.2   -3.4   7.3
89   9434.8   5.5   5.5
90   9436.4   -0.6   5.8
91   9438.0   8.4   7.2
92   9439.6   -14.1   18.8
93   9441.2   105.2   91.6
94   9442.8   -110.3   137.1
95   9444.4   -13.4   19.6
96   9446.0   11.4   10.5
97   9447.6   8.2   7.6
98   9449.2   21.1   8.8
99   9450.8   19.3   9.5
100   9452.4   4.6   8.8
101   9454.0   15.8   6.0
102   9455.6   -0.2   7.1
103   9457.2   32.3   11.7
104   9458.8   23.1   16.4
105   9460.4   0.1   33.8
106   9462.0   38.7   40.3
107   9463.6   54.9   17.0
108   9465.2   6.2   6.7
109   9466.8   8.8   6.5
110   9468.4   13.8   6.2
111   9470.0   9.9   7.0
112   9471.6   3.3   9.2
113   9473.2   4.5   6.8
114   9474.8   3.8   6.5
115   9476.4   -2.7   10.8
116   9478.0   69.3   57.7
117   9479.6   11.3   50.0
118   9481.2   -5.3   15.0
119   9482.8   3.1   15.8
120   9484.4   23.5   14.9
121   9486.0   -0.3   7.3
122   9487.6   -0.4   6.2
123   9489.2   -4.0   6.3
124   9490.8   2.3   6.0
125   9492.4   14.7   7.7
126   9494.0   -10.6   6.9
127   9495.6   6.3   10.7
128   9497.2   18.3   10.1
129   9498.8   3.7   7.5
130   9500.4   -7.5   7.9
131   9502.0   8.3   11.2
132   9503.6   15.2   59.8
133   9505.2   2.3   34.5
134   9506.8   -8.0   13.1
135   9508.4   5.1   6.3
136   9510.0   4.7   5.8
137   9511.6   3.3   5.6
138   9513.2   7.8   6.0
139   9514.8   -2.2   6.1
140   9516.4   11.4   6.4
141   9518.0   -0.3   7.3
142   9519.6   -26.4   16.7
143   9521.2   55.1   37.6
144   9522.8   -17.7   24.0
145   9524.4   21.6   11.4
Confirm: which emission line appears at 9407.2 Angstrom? H-beta 4861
